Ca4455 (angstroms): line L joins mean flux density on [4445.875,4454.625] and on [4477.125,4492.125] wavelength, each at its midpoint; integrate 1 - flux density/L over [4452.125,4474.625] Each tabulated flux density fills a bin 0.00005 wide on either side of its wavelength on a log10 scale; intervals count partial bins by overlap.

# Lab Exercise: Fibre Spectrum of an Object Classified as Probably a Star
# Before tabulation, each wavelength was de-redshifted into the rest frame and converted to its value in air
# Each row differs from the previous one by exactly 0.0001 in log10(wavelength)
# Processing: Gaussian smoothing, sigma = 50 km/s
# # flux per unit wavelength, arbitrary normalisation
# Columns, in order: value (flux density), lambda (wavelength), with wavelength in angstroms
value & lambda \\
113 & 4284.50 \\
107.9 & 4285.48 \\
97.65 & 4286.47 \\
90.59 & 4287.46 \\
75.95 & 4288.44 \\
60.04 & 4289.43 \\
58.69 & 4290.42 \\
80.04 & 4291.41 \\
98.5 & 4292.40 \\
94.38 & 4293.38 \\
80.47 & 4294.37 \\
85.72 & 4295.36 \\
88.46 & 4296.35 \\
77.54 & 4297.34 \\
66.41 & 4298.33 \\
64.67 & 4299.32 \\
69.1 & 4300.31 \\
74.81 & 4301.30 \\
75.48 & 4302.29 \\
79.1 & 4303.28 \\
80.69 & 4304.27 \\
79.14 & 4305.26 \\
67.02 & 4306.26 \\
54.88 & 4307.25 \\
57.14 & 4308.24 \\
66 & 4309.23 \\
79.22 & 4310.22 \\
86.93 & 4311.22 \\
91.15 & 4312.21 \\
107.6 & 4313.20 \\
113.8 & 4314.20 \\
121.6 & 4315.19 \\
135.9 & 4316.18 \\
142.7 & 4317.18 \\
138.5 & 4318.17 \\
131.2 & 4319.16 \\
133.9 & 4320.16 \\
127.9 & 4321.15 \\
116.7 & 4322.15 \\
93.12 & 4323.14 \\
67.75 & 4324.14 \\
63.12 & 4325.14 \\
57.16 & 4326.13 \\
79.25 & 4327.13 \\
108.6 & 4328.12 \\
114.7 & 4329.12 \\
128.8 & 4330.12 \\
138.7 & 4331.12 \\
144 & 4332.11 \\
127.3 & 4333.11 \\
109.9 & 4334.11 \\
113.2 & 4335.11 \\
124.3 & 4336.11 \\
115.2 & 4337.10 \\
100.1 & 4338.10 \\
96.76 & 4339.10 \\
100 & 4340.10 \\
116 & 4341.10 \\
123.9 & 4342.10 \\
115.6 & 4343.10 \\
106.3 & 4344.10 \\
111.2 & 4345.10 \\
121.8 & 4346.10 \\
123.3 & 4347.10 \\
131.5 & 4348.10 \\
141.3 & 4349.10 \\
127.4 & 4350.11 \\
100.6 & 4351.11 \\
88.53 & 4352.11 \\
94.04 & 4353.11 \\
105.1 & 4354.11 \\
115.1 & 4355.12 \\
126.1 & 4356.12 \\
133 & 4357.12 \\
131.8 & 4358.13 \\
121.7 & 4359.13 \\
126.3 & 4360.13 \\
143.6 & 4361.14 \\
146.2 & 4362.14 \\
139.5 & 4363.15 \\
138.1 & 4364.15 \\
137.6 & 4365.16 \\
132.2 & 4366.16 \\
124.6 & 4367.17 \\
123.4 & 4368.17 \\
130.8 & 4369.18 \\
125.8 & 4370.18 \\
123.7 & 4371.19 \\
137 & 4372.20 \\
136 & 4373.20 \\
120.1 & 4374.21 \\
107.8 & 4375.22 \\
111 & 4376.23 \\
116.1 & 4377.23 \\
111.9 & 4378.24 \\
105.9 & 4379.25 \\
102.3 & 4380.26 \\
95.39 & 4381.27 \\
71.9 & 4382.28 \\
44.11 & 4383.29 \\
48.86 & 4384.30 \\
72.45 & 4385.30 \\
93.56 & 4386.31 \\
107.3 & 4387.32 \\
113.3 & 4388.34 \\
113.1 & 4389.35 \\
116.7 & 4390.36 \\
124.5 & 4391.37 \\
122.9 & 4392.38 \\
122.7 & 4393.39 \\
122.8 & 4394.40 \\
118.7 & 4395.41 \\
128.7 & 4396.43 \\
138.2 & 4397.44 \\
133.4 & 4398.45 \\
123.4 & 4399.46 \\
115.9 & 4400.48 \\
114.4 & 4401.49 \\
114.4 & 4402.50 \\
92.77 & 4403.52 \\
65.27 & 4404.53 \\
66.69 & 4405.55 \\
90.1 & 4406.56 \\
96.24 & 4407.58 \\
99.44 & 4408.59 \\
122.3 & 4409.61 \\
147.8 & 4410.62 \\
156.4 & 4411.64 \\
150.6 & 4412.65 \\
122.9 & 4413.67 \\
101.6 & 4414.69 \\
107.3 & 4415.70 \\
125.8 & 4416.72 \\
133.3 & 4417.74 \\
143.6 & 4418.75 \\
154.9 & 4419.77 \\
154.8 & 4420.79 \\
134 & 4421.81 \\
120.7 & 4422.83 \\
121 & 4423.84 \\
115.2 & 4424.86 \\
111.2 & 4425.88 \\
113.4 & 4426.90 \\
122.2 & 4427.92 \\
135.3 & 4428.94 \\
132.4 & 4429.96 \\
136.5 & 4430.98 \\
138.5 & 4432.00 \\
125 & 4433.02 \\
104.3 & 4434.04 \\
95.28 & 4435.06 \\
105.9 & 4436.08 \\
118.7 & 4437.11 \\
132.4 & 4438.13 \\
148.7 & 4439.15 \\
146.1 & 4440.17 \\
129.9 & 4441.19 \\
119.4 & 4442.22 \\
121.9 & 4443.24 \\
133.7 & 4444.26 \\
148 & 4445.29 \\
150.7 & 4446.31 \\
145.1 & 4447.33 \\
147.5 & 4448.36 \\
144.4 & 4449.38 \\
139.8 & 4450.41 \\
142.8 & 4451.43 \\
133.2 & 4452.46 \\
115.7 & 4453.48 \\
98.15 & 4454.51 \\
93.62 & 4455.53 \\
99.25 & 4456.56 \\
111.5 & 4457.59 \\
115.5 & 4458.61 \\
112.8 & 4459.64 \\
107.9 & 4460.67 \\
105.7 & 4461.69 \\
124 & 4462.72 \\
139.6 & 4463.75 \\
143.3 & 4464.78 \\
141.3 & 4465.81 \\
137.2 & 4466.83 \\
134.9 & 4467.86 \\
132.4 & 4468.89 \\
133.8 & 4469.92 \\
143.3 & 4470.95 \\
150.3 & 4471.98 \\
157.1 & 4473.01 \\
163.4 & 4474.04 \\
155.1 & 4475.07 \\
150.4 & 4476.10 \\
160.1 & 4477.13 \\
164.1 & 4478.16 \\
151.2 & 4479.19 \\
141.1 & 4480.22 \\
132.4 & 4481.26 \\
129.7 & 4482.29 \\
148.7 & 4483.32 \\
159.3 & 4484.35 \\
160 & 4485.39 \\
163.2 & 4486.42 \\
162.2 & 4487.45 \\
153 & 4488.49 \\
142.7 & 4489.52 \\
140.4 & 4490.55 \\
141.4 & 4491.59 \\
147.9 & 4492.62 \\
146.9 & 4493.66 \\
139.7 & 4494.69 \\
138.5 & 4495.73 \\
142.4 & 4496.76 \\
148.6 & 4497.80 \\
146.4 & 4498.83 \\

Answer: 2.4 angstroms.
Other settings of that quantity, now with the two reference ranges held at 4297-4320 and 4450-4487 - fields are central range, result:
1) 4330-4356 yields -4.2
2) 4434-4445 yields 0.3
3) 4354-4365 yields -2.7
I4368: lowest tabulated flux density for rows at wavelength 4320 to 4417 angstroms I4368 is 44.11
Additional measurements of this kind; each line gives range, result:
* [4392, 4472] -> 65.27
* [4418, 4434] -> 111.2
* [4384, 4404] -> 48.86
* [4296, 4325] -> 54.88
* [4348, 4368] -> 88.53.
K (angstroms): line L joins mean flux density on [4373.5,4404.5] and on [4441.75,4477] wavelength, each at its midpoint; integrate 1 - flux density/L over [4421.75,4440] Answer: -0.1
